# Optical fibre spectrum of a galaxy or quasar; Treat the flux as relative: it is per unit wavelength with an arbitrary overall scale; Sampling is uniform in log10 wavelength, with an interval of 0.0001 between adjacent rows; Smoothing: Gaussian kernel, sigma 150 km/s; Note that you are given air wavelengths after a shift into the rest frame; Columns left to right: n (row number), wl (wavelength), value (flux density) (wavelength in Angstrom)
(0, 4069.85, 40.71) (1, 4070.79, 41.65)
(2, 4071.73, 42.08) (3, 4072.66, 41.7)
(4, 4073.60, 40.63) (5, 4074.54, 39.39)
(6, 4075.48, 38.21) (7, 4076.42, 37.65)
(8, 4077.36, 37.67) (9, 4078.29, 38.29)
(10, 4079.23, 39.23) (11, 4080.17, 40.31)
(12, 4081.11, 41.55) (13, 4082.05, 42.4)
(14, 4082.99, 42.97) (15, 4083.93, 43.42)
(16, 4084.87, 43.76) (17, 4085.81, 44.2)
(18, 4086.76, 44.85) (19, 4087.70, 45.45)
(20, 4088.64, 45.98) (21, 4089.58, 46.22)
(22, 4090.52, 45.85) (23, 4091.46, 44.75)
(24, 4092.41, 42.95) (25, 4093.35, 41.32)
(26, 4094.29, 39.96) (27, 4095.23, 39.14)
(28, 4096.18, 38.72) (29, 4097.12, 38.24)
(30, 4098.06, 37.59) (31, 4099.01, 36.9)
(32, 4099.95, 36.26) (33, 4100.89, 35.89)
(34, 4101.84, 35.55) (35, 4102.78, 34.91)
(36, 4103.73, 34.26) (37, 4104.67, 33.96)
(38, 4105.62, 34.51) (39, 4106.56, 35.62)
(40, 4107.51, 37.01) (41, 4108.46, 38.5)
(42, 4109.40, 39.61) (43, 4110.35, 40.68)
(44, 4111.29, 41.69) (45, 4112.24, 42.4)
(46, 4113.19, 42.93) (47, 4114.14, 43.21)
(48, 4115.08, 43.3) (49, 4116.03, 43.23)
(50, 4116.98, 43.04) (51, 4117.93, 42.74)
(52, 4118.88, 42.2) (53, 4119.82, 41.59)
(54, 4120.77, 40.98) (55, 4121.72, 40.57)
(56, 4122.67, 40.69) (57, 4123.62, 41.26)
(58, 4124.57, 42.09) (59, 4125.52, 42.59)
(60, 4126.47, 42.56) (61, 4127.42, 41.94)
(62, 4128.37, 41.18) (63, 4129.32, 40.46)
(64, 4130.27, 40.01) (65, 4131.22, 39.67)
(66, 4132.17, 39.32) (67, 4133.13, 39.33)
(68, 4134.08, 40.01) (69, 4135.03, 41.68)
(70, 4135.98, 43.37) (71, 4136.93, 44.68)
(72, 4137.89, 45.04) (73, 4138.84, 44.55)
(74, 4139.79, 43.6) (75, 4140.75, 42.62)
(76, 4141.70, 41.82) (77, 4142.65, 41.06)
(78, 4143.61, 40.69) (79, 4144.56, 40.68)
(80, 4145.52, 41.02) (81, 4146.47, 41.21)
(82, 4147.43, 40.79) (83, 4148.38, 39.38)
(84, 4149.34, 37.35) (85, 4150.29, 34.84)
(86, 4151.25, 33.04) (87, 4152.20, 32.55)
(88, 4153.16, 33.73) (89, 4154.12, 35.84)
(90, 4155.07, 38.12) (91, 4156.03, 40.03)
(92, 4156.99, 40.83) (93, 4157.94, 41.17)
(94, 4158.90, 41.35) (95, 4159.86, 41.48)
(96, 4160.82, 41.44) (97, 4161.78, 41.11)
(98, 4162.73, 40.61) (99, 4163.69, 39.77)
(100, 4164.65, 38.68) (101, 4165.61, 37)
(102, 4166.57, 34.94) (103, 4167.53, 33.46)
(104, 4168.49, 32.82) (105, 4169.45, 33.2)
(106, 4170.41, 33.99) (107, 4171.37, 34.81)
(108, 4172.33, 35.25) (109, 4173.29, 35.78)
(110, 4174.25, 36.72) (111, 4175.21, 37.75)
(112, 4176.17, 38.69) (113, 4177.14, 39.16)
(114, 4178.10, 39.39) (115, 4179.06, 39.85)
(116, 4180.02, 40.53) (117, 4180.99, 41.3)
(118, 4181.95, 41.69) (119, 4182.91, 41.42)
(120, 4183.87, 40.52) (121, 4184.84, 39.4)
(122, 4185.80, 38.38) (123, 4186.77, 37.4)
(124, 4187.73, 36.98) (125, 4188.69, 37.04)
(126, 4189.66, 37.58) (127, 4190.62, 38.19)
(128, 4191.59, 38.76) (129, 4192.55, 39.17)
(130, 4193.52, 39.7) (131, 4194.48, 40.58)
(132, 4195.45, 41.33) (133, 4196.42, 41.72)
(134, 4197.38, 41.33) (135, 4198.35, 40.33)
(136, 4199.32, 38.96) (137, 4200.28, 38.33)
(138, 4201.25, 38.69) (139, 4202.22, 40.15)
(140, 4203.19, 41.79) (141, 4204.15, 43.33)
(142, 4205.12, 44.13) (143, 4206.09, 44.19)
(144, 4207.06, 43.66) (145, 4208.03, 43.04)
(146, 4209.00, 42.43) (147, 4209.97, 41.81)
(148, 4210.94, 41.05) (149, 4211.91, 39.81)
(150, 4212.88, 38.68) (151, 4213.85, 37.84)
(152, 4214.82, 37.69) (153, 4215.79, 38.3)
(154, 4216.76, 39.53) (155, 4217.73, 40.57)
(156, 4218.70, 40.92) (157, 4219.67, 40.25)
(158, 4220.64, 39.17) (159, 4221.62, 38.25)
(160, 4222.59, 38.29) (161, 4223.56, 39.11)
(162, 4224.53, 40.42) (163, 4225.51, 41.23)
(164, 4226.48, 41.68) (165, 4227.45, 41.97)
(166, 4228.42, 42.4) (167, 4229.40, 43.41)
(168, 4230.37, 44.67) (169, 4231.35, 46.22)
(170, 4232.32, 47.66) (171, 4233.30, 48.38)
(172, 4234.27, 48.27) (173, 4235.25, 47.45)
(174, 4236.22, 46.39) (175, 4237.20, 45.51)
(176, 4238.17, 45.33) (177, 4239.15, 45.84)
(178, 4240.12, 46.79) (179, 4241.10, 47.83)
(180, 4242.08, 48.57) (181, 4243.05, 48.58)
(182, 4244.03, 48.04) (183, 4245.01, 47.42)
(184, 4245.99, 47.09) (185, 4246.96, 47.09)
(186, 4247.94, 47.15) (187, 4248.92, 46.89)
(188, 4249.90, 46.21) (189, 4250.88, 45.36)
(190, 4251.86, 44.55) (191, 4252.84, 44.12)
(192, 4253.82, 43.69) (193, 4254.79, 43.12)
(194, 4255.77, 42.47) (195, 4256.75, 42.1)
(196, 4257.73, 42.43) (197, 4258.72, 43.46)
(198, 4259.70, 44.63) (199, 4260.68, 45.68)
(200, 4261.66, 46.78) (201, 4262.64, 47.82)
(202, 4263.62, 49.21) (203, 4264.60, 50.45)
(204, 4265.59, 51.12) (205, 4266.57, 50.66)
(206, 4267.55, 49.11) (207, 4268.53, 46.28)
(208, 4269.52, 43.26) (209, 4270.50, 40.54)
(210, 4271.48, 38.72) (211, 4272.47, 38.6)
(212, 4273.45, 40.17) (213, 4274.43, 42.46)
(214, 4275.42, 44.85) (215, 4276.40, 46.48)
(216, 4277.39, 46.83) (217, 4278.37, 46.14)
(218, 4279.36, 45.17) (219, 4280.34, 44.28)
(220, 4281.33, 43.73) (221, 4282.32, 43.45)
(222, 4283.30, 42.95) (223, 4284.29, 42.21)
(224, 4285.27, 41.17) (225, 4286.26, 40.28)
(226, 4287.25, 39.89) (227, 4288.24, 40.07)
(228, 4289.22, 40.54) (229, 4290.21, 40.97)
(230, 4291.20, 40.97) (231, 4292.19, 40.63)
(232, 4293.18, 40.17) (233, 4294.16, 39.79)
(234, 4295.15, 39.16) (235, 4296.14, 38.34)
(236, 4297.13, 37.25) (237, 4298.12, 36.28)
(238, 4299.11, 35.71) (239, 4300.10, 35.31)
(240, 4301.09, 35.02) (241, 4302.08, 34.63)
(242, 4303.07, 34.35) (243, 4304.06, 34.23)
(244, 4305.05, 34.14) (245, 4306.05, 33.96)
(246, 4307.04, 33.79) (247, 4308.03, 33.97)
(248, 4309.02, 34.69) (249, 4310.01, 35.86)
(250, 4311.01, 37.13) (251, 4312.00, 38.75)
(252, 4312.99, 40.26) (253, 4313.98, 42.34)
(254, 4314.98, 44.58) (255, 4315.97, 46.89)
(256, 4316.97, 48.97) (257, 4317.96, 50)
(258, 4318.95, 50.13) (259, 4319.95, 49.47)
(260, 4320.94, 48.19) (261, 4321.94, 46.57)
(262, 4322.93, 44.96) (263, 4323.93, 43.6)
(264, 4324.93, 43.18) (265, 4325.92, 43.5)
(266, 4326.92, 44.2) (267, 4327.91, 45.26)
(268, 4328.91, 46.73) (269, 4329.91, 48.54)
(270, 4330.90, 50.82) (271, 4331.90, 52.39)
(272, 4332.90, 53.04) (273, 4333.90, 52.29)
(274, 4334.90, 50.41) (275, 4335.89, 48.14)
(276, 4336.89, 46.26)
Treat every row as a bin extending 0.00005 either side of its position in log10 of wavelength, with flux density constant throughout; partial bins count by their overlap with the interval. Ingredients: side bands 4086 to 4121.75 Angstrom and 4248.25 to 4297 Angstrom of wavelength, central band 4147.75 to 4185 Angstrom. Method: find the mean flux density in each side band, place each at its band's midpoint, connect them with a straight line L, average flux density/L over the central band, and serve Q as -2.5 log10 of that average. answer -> 0.10 mag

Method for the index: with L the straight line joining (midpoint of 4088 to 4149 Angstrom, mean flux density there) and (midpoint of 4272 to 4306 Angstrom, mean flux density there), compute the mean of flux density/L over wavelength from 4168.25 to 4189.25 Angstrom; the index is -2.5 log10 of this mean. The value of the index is 0.073 mag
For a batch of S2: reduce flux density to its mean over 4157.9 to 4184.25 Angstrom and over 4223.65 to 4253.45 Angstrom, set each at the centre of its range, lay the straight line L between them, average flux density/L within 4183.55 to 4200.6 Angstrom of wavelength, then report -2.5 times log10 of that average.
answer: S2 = 0.038 mag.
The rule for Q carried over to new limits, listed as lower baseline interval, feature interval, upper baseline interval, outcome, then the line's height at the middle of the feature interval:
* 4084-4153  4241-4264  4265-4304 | -0.114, 41.2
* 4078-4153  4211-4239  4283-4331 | -0.036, 40.8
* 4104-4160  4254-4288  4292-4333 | -0.077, 41.2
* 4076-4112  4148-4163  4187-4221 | 0.050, 40.1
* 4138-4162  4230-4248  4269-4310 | -0.187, 39.6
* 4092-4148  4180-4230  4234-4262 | 0.095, 44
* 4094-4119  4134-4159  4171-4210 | -0.019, 39.3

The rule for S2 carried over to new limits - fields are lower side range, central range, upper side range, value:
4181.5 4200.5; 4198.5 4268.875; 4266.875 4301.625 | -0.09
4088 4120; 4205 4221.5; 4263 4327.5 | 0.01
